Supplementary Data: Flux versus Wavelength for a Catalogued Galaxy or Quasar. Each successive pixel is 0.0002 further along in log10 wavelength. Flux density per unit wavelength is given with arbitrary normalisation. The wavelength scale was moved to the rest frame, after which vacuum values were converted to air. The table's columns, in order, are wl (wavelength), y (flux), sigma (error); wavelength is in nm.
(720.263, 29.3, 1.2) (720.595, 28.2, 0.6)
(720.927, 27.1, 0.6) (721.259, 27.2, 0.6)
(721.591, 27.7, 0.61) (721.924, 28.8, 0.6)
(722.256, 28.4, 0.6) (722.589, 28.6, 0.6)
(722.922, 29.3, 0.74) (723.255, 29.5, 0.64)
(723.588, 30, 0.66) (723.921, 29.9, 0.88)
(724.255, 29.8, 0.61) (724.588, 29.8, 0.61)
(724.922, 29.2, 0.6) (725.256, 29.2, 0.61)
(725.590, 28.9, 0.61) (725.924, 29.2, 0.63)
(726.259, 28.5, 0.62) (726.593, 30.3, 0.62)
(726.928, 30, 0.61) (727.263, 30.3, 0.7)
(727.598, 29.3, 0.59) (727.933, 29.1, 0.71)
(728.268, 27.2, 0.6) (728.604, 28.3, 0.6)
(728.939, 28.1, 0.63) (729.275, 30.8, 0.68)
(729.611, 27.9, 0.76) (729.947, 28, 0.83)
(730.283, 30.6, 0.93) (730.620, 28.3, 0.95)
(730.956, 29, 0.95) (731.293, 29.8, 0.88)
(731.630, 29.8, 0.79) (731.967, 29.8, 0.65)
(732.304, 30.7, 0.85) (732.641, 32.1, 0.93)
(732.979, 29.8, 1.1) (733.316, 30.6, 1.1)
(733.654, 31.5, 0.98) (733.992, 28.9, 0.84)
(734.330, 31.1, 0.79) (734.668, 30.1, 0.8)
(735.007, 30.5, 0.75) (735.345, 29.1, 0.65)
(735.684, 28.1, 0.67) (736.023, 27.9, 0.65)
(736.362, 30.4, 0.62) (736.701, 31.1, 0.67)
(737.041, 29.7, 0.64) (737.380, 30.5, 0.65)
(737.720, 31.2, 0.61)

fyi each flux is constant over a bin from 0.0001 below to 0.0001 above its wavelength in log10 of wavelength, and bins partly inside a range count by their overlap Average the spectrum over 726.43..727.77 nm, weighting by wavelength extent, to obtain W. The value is 30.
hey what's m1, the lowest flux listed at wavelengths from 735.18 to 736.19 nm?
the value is 27.9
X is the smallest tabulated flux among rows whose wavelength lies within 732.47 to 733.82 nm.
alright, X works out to 29.8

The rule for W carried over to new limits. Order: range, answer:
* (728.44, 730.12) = 28.6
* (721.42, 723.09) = 28.6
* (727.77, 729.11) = 28.2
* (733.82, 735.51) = 29.9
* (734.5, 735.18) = 30.3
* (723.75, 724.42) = 29.8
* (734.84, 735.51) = 29.8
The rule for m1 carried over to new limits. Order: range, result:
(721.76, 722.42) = 28.4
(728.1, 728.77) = 27.2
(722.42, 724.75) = 28.6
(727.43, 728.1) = 29.1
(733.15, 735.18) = 28.9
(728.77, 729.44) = 28.1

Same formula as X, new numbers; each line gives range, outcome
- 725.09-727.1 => 28.5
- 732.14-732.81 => 30.7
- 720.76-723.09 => 27.1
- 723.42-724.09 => 29.9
